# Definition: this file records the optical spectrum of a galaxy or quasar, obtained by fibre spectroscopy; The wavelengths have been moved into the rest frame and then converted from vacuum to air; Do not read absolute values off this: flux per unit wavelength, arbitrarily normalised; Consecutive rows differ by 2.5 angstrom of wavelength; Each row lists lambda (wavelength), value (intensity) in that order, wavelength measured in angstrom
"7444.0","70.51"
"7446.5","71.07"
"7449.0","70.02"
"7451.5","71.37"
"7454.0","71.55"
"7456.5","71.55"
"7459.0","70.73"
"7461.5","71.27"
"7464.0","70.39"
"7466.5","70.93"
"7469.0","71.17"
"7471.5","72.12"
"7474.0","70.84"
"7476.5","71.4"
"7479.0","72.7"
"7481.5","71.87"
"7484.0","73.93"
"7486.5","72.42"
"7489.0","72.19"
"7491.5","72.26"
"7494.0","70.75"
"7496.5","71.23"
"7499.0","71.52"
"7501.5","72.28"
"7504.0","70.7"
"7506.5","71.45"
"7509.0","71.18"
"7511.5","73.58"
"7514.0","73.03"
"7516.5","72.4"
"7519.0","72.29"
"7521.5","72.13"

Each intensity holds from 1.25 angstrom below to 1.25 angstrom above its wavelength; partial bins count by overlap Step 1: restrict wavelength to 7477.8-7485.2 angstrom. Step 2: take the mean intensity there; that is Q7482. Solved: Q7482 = 72.8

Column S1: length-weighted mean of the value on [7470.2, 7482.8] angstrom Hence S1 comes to 71.8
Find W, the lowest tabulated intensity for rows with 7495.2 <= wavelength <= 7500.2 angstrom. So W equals 71.23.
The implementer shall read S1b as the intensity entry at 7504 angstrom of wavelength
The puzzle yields 70.7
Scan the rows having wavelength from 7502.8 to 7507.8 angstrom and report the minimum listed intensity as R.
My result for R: 70.7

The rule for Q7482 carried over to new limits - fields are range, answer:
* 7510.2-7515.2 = 73.3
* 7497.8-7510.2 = 71.4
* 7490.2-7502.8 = 71.6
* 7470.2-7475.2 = 71.5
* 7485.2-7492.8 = 72.3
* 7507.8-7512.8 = 72.4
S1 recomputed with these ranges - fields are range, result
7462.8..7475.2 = 71.1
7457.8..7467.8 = 70.8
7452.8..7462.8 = 71.3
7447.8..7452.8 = 70.7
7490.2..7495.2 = 71.5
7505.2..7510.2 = 71.3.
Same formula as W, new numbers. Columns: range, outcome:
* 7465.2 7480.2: 70.84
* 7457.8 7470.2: 70.39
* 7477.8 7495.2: 70.75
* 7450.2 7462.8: 70.73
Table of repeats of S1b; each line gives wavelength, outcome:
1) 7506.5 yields 71.45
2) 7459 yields 70.73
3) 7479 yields 72.7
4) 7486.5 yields 72.42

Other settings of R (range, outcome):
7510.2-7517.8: 72.4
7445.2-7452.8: 70.02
